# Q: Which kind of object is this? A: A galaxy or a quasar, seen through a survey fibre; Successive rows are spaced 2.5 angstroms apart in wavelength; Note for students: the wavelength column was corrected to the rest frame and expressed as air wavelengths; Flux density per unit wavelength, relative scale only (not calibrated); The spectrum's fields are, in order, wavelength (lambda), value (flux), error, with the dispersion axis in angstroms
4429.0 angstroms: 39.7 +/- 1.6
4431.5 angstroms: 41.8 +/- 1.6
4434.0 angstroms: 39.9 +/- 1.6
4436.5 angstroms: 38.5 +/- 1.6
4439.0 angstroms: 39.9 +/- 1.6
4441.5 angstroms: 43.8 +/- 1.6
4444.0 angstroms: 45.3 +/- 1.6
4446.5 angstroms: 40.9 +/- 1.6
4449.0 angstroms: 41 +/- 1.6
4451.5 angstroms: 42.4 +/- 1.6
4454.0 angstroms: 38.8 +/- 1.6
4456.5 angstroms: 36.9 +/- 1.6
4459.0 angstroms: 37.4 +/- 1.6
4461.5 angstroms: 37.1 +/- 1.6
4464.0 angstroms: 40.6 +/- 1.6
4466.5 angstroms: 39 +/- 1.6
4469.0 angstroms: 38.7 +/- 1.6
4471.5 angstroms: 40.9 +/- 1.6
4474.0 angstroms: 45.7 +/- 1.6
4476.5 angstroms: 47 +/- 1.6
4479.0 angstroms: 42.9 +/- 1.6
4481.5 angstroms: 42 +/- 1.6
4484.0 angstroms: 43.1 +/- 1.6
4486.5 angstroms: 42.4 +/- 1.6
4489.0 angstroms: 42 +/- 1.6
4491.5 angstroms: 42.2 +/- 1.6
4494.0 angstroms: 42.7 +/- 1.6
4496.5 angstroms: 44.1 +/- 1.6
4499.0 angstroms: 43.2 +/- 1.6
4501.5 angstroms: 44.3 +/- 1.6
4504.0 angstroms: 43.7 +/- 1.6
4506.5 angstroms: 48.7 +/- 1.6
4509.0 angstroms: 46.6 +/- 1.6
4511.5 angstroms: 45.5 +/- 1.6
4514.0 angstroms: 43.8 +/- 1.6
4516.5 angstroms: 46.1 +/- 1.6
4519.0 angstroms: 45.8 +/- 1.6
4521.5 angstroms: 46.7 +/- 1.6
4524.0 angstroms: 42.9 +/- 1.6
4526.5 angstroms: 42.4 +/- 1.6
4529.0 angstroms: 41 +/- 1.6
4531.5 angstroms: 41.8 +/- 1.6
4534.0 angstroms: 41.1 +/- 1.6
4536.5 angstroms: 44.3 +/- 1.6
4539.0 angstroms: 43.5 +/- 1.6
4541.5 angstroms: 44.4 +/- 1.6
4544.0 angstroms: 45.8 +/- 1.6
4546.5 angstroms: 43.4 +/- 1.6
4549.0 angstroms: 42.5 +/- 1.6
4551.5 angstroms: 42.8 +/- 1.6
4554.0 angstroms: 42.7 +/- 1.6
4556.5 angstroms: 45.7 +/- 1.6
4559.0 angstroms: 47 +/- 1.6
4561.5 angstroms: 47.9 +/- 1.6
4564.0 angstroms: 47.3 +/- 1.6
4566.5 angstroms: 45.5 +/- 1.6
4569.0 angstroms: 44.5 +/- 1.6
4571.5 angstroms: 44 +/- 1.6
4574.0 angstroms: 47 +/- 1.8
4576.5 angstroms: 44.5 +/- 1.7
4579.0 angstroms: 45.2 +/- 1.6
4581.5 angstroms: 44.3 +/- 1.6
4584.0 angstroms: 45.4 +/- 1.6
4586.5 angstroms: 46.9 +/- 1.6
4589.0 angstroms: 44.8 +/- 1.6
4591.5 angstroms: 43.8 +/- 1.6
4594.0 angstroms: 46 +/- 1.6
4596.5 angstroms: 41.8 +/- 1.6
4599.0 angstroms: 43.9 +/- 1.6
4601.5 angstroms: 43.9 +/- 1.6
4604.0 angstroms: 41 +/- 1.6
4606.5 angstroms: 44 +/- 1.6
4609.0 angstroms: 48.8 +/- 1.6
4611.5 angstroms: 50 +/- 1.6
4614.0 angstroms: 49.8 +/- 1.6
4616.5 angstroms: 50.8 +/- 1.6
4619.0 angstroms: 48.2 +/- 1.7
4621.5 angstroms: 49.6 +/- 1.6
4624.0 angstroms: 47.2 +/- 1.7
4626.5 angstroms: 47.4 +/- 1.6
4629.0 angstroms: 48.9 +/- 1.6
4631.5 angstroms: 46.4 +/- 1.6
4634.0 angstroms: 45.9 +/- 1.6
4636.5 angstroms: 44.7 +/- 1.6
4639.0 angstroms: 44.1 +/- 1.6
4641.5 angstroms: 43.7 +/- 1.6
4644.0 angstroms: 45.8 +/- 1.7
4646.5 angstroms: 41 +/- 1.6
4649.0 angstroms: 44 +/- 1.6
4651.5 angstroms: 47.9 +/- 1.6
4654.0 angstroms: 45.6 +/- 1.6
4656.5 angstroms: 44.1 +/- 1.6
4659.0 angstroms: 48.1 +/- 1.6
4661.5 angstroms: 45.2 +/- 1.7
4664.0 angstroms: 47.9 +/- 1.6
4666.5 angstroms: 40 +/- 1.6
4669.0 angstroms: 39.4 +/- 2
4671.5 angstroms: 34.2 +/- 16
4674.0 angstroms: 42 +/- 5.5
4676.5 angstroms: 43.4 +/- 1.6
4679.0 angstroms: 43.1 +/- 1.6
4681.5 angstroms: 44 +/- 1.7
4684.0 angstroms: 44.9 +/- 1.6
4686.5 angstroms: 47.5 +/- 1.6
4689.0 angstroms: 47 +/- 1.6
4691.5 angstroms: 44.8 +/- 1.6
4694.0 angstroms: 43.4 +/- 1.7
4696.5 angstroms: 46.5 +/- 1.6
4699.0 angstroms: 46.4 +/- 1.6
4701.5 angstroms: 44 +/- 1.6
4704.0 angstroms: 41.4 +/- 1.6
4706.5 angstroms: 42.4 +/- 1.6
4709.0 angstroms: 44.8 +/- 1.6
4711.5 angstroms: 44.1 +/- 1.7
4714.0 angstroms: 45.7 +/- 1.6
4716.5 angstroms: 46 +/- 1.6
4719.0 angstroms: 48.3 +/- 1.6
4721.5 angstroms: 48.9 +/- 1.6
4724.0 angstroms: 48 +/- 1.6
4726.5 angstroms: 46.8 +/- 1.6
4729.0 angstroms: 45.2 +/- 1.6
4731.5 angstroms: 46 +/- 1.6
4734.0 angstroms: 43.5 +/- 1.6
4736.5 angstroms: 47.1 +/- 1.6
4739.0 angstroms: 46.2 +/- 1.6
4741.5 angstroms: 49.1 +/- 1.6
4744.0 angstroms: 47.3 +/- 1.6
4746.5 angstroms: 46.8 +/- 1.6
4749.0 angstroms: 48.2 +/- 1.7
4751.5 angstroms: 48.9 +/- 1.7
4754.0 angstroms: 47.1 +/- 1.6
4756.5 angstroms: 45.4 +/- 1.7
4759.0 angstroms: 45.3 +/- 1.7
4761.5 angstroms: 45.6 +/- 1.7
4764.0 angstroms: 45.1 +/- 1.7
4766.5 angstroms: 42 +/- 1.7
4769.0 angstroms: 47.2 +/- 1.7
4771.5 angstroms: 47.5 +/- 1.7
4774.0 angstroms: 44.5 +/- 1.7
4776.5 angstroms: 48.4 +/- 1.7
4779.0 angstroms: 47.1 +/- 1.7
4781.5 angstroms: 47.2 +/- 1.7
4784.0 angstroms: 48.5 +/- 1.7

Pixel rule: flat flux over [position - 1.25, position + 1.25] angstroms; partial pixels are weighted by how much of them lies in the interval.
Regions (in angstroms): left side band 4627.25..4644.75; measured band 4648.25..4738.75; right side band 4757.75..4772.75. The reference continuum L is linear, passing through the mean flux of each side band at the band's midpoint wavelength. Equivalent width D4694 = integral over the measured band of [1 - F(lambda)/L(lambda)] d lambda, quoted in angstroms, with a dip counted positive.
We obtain 1.6 angstroms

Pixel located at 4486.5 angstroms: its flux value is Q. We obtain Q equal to 42.4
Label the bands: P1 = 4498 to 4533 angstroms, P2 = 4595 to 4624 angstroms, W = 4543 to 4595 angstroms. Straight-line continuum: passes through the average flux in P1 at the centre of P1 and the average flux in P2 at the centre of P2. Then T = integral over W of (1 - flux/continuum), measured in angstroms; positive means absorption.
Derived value 0.6 angstroms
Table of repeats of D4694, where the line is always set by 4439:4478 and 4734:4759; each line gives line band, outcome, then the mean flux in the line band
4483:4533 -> -2.3 angstroms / 43.9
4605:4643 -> -2.4 angstroms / 47.2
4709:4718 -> 0.2 angstroms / 45.3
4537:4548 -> -0.4 angstroms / 44.2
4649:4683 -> 1.4 angstroms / 43.5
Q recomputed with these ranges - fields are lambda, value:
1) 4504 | 43.7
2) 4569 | 44.5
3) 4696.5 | 46.5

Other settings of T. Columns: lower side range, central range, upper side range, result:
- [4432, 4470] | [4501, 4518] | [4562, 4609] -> -1.40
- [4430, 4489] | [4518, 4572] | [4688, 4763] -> -1.92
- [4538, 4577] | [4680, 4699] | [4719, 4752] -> 0.43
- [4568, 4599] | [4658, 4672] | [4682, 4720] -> 0.69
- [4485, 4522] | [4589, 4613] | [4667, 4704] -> -0.50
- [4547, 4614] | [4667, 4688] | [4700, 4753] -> 1.61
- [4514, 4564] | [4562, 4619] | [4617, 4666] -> -0.71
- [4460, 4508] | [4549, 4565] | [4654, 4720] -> -0.78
